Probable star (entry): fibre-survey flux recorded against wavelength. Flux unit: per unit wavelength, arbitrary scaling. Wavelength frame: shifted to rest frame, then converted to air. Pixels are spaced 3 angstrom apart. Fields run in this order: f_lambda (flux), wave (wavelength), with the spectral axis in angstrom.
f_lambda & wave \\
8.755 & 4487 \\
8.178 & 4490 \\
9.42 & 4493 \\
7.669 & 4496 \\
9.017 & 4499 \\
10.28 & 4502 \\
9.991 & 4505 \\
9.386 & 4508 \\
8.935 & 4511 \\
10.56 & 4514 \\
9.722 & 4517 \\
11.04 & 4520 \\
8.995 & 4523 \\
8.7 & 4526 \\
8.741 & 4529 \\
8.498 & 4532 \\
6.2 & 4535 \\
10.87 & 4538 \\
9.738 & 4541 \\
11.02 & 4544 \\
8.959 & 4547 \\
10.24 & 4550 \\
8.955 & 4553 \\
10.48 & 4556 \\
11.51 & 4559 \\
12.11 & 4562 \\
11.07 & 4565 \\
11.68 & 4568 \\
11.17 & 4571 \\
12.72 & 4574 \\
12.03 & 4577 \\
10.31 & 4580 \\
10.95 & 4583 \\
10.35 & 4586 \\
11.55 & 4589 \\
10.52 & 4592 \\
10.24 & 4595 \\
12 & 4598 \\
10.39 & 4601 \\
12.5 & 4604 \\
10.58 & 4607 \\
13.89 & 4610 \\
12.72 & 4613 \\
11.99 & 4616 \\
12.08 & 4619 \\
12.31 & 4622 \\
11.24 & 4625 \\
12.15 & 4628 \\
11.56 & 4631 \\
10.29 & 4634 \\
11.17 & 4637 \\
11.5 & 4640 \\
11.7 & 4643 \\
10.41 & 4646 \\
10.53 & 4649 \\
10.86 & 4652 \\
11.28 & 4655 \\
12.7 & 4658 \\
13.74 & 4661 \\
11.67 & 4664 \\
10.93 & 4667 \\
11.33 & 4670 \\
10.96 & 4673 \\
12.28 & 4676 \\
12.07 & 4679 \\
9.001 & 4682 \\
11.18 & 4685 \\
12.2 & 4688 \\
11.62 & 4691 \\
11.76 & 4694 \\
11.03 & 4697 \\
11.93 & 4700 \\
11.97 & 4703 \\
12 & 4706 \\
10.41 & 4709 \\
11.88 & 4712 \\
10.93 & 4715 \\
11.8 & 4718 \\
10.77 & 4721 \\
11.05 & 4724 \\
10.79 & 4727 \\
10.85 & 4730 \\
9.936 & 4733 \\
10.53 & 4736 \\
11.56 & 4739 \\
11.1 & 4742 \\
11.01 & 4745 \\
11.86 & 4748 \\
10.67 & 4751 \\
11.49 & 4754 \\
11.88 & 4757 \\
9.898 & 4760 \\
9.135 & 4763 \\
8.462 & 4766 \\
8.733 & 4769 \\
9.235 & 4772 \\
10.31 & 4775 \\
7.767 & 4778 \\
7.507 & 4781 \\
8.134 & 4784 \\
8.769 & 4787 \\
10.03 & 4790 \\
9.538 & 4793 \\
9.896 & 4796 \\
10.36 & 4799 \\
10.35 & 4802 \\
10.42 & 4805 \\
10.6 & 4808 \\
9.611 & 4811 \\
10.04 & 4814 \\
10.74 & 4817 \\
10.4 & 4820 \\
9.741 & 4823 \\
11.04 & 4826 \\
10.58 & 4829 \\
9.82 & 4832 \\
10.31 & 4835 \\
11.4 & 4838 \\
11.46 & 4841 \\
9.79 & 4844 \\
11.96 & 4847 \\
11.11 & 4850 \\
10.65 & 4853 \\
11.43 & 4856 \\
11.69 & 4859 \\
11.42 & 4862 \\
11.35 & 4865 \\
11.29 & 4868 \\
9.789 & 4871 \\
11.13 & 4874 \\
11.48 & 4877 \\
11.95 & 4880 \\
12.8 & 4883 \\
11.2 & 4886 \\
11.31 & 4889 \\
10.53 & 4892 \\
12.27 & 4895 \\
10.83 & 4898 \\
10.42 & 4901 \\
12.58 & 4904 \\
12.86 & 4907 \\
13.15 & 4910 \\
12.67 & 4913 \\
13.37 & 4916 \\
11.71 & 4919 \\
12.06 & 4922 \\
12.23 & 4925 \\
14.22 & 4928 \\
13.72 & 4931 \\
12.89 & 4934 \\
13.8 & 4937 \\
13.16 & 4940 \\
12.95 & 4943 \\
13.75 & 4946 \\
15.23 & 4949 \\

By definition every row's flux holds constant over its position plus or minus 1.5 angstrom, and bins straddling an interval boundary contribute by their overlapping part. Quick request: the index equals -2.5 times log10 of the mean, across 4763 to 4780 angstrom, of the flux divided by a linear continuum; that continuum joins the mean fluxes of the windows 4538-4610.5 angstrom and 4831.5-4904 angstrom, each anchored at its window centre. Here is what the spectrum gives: 0.24 mag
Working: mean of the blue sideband 11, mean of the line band 8.88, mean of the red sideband 11.2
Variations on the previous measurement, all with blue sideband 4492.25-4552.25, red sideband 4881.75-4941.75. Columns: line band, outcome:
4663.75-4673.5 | -0.07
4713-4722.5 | -0.03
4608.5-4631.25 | -0.21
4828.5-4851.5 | 0.10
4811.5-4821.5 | 0.13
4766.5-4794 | 0.27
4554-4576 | -0.18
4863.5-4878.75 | 0.10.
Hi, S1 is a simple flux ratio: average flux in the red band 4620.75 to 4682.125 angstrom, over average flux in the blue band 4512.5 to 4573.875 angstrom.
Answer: 1.14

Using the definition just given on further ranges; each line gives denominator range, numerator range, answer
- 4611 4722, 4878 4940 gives 1.07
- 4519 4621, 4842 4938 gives 1.10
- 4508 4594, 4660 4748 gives 1.10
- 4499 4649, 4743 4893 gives 0.97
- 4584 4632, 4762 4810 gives 0.80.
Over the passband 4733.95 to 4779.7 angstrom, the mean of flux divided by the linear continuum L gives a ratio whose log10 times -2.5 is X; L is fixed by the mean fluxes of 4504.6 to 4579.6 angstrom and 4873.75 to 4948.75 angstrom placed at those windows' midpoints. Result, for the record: 0.12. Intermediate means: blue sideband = 10.1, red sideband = 12.4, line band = 10.2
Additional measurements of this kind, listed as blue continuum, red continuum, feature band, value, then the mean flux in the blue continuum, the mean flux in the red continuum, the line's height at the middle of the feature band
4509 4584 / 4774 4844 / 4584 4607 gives -0.09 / 10.2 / 9.94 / 10.2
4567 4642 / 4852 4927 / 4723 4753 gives 0.06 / 11.5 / 11.7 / 11.6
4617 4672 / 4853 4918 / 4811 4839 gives 0.12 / 11.5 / 11.7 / 11.6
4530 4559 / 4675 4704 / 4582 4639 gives -0.11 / 9.54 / 11.5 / 10.4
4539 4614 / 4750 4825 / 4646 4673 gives -0.09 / 11.1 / 9.75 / 10.6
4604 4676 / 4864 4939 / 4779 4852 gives 0.18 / 11.7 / 12.1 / 11.9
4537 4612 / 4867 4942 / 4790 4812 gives 0.17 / 11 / 12.1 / 11.8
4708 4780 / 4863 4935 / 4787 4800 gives 0.12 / 10.5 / 12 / 11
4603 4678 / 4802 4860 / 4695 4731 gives 0.00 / 11.7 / 10.7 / 11.3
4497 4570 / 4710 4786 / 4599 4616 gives -0.20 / 9.86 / 10.3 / 10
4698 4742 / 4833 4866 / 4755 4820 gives 0.16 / 11.2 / 11.1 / 11.1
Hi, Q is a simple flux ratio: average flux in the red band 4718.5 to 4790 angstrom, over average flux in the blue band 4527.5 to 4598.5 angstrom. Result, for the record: 0.96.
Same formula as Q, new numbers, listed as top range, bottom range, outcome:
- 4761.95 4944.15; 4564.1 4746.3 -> 0.96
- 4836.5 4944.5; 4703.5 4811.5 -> 1.16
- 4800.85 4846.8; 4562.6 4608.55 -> 0.93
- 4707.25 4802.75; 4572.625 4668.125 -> 0.89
